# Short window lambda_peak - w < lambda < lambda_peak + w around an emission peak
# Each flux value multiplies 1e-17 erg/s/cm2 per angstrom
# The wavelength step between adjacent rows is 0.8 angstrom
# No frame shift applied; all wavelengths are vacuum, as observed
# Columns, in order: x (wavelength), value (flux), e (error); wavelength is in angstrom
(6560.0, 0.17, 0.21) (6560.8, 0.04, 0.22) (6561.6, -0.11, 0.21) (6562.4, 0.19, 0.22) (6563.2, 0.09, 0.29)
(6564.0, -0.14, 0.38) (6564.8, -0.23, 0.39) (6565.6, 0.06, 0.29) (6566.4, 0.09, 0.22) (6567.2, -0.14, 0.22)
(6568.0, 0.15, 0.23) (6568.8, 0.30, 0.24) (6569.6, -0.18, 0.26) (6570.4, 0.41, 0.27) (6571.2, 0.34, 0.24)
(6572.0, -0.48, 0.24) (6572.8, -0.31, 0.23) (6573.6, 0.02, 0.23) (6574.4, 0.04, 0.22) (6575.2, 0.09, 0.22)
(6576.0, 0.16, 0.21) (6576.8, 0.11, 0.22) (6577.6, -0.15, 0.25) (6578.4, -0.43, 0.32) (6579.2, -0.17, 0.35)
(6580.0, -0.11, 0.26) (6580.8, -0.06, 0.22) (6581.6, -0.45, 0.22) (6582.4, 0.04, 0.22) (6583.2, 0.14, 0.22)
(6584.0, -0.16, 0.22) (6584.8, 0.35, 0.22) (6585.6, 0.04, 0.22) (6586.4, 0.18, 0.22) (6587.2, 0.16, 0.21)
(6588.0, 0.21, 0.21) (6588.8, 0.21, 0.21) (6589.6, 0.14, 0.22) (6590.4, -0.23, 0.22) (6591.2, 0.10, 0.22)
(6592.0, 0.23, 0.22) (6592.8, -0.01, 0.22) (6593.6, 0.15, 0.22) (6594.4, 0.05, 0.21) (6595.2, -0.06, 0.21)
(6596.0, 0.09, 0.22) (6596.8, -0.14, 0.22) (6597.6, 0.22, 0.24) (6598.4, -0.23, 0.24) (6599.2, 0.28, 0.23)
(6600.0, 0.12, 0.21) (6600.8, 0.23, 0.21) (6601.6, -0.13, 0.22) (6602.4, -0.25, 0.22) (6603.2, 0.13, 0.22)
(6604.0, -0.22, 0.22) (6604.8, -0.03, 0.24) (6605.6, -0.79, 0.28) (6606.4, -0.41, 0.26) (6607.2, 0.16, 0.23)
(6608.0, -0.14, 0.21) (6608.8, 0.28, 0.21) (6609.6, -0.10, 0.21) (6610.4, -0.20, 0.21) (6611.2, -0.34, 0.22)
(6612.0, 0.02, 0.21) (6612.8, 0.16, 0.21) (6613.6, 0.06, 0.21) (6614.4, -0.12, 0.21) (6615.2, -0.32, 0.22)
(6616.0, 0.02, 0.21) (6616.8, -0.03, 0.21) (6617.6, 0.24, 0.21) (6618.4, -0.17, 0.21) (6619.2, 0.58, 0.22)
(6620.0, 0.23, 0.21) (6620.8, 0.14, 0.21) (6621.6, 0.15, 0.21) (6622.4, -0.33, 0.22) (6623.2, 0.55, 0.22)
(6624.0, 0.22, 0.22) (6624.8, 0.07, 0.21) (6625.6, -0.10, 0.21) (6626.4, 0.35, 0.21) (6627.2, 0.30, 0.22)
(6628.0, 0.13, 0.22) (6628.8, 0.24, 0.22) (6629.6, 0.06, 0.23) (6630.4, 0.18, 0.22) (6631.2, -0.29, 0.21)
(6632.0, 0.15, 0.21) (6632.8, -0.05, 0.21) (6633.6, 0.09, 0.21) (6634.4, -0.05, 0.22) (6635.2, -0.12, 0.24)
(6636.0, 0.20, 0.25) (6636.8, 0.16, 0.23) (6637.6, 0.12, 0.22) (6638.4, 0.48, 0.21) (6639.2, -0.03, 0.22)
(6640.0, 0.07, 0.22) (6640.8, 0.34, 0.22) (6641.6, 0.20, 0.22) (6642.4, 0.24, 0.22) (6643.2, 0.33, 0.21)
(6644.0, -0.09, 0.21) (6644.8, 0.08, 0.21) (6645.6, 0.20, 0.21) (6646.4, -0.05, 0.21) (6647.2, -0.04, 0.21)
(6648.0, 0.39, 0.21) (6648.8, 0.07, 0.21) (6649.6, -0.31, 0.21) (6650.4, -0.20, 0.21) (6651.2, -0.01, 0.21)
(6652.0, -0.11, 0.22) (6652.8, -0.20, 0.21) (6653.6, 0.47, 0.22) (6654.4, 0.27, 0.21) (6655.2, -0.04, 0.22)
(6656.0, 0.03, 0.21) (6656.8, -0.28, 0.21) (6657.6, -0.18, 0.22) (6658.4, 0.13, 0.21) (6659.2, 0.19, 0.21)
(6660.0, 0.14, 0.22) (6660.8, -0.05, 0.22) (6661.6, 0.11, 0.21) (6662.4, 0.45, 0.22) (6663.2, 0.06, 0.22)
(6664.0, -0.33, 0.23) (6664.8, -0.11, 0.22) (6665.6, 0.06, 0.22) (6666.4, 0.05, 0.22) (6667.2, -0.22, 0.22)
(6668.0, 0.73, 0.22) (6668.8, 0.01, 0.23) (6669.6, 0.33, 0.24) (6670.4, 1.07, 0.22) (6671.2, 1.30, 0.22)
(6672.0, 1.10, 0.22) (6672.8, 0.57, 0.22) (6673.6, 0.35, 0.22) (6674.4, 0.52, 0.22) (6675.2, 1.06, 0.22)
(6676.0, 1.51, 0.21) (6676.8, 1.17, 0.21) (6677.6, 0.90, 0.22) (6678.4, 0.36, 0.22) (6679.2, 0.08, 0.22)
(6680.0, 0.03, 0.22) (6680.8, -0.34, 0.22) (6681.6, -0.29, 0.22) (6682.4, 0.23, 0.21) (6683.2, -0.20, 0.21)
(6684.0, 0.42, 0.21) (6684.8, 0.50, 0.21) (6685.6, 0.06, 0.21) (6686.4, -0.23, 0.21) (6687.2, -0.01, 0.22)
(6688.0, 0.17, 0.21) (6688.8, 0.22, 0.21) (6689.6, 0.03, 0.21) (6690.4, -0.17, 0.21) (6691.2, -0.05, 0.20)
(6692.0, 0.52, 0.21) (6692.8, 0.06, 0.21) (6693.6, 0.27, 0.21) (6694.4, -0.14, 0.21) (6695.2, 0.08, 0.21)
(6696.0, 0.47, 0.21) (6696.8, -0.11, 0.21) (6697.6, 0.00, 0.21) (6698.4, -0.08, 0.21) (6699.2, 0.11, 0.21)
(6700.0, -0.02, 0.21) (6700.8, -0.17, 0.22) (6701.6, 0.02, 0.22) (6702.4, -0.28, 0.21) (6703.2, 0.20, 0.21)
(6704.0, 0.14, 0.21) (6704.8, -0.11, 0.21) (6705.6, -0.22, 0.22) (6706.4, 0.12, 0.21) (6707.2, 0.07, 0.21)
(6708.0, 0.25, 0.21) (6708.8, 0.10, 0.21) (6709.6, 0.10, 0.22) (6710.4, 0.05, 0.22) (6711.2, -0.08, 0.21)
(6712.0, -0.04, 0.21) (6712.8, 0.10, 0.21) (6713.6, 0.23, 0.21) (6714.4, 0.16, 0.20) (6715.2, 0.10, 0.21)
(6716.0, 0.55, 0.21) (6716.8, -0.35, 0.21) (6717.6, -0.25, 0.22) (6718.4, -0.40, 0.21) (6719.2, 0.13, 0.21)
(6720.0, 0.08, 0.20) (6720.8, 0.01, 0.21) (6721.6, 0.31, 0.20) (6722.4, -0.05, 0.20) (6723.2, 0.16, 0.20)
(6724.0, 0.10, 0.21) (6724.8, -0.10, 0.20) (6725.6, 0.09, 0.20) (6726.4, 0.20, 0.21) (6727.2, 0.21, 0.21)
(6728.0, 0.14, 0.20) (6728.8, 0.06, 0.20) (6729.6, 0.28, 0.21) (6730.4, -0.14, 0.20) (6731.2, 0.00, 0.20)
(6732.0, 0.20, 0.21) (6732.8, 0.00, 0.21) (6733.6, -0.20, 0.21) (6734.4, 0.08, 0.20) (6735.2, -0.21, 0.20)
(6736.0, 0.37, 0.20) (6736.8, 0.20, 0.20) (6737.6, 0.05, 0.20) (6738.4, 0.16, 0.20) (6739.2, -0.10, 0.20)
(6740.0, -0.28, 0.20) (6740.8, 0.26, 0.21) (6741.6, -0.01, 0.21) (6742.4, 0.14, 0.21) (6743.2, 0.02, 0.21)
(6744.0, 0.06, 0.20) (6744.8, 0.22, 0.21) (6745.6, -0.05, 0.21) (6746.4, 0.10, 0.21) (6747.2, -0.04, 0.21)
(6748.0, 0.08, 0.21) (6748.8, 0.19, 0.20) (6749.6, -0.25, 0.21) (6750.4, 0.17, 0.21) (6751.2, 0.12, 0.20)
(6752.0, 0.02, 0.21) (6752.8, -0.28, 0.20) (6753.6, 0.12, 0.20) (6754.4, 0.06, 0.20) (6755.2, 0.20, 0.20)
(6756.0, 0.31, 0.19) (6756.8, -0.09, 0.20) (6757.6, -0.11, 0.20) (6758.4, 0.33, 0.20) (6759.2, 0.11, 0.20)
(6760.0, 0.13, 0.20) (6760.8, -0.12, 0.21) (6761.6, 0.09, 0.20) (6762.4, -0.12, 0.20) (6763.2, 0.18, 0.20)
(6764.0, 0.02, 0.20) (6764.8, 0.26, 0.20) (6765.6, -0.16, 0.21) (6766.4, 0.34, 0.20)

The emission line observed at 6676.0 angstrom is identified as [O II] 3727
